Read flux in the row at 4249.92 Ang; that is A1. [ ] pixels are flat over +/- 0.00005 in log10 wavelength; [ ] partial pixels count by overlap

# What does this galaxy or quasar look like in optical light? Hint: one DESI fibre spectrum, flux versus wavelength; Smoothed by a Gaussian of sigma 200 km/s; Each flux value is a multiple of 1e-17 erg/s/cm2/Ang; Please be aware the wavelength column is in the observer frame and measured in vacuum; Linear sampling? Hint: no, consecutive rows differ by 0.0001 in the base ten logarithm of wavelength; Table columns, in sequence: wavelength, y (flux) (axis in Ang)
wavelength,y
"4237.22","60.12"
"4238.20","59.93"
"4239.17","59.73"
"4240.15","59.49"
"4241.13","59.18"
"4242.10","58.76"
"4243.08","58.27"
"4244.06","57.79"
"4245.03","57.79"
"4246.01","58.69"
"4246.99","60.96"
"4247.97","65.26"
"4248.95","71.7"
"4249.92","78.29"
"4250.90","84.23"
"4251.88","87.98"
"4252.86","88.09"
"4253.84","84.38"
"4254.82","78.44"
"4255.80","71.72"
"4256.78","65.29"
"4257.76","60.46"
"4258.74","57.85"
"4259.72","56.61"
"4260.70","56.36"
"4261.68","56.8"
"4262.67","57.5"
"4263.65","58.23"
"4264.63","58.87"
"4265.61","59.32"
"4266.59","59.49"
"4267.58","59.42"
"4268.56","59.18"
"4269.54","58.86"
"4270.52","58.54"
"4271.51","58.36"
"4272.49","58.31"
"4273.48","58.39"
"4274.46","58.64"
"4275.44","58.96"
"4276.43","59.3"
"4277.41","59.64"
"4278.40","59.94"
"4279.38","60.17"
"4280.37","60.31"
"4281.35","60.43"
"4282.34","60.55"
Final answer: 78.29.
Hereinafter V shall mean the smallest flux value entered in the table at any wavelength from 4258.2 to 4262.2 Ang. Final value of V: 56.36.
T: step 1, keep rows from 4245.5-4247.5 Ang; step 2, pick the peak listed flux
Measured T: 60.96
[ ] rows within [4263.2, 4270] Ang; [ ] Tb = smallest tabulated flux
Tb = 58.23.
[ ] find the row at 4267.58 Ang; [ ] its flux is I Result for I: 59.42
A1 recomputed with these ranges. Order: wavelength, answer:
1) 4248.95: 71.7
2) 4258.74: 57.85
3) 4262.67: 57.5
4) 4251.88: 87.98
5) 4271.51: 58.36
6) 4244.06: 57.79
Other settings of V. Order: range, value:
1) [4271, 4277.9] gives 58.31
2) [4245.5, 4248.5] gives 58.69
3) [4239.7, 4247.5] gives 57.79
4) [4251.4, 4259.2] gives 57.85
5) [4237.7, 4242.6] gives 58.76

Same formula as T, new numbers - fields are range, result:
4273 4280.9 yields 60.31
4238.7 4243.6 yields 59.73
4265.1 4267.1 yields 59.49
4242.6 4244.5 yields 58.27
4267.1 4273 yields 59.42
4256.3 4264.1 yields 65.29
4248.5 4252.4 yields 87.98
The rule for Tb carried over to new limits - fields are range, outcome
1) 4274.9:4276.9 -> 58.96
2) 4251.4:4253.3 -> 87.98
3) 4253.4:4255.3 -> 78.44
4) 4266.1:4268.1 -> 59.42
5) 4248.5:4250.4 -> 71.7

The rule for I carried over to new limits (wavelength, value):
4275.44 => 58.96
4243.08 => 58.27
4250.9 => 84.23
